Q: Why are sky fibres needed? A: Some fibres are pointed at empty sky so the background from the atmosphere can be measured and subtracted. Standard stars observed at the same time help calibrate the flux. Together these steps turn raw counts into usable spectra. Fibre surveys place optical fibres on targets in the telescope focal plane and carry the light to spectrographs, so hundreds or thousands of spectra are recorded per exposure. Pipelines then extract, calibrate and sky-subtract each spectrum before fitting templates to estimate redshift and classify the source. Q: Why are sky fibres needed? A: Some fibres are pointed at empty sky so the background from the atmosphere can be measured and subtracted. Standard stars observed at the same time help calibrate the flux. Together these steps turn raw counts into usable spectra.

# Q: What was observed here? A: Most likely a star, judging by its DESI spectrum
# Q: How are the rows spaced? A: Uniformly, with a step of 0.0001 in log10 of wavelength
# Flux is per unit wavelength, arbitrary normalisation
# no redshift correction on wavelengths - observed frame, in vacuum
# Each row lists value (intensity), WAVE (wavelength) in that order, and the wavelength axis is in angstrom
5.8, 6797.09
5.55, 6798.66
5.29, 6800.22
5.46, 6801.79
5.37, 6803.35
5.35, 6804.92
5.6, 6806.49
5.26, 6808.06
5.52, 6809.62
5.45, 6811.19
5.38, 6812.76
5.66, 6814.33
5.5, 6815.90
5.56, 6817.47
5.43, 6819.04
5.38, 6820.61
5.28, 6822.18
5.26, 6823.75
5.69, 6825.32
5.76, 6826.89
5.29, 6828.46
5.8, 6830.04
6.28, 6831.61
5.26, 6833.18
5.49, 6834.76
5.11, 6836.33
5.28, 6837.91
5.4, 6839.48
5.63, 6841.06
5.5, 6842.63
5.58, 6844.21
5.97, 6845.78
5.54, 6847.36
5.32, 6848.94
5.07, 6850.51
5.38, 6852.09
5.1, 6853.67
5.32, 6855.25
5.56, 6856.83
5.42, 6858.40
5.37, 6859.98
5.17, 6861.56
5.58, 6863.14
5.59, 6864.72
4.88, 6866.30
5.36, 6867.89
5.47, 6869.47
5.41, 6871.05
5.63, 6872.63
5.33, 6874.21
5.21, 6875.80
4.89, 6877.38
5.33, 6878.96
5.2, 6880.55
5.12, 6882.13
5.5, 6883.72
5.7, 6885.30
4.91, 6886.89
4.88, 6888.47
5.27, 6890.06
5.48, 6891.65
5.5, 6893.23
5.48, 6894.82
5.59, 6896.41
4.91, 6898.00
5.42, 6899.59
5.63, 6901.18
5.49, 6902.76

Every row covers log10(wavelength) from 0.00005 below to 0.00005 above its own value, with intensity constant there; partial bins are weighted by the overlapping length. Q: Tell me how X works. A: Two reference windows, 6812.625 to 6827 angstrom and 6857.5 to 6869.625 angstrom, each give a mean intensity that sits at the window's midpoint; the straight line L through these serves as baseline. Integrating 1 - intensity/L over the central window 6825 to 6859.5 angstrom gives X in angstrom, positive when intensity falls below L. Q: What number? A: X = -0.4 angstrom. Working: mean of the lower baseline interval 5.48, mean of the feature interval 5.49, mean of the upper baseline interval 5.35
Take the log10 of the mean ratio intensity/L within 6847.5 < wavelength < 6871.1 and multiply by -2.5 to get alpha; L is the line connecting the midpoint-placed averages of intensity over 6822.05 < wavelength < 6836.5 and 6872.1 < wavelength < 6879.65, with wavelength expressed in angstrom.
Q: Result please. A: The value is 0.01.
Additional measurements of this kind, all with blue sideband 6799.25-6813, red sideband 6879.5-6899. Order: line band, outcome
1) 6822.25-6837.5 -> -0.030 mag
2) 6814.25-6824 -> -0.008 mag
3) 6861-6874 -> -0.013 mag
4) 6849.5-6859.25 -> 0.006 mag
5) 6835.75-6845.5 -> -0.018 mag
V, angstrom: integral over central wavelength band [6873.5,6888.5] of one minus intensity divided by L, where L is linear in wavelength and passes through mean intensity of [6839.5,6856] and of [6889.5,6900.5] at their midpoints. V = 0.5 angstrom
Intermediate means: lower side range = 5.44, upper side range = 5.38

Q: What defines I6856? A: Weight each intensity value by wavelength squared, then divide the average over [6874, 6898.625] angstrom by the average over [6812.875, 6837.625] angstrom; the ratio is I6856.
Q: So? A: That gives 1.0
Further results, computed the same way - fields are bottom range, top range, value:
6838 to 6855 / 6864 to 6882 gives 0.98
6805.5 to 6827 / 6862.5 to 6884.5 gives 0.99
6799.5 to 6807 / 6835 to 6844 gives 1.01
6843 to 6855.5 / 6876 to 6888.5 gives 0.97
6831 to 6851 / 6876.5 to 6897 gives 0.98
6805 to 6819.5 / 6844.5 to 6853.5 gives 1.00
